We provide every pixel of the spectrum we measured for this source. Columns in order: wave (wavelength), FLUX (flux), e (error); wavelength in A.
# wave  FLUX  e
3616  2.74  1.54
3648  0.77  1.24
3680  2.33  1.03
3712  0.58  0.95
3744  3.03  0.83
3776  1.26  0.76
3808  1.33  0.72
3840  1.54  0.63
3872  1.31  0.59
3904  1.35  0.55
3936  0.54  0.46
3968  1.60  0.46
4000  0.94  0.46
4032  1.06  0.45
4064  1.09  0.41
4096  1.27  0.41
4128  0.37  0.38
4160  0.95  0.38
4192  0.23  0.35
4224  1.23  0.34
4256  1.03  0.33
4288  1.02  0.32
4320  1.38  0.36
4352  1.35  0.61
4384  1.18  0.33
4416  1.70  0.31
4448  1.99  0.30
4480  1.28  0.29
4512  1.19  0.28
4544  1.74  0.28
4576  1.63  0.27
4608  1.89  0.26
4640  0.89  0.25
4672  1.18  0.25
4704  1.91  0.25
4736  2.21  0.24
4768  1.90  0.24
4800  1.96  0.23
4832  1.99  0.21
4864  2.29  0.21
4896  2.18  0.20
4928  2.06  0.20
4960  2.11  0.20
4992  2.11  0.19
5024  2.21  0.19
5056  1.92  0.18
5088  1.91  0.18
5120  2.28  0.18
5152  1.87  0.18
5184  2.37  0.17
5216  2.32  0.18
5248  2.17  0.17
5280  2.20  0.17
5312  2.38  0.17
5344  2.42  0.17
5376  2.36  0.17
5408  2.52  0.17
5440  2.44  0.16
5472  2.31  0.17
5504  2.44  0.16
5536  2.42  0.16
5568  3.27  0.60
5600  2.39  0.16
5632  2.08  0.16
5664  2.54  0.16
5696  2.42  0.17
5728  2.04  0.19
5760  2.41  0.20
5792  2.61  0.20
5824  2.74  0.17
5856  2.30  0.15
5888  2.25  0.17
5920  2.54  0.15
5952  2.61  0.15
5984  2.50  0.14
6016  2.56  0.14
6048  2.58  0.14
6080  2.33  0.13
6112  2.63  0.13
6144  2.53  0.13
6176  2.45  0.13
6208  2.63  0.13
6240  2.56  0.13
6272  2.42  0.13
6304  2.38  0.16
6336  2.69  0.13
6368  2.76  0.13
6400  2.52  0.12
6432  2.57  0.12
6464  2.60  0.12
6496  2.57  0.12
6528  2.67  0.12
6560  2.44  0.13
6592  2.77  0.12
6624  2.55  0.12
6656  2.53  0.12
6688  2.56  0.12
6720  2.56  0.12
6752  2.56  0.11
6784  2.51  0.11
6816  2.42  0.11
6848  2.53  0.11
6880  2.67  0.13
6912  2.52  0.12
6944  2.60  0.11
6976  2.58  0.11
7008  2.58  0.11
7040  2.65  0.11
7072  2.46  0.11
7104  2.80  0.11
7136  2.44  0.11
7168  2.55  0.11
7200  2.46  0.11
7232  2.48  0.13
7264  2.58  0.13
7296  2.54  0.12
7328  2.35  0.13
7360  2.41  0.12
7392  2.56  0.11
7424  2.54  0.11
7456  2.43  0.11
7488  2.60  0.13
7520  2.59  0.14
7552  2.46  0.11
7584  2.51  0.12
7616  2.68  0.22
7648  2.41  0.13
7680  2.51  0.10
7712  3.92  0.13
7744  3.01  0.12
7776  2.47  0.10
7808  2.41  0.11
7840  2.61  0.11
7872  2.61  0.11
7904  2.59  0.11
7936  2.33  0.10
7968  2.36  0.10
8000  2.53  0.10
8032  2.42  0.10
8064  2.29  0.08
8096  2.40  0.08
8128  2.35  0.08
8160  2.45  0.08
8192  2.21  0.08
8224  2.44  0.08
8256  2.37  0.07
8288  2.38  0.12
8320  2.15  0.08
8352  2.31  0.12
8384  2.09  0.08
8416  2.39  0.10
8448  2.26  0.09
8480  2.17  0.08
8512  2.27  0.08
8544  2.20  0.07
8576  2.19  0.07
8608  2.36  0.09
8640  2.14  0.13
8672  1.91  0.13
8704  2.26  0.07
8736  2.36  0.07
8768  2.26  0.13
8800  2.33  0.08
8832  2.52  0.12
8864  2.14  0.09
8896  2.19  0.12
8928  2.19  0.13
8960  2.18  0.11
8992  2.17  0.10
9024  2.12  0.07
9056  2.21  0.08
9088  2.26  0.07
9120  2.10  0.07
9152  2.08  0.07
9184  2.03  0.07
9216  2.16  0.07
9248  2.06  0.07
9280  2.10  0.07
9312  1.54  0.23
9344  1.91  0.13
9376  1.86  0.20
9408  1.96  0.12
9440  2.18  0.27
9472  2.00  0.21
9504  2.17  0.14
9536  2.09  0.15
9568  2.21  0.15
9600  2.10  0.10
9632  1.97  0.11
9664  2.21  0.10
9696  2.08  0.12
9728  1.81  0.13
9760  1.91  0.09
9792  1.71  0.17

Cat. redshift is 0.174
